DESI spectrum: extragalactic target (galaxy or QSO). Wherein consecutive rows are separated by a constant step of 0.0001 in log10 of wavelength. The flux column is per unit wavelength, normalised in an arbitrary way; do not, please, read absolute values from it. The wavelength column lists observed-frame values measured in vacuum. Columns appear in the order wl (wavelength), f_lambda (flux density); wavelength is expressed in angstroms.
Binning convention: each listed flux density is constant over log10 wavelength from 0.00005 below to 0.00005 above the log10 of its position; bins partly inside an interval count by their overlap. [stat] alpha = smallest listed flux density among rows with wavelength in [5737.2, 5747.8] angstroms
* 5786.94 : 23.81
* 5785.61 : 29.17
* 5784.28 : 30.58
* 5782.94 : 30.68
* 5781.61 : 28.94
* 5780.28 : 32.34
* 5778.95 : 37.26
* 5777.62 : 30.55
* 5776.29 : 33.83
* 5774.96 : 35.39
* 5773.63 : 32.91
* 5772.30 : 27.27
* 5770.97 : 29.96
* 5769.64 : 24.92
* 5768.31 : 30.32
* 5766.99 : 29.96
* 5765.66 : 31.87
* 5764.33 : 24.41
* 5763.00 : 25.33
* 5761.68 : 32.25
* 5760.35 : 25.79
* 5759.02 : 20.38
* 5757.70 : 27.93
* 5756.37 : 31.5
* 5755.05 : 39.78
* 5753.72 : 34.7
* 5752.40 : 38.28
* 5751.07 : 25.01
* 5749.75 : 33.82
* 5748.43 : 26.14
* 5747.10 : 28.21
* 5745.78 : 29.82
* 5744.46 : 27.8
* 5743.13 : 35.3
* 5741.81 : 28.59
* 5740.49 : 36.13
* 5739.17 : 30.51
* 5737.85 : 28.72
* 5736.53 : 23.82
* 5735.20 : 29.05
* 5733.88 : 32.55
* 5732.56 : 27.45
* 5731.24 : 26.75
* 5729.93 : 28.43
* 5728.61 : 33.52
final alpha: 27.8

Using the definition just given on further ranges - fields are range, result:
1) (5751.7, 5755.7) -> 34.7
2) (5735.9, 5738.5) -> 23.82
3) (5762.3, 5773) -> 24.41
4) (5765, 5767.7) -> 29.96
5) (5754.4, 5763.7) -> 20.38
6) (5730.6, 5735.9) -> 26.75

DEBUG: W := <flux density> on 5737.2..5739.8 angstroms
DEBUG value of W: 29.6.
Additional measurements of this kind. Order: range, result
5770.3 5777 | 31.8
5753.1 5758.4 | 33.4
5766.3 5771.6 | 28.8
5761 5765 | 27.3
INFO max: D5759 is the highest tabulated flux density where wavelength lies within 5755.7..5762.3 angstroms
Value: 32.25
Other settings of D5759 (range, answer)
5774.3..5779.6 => 37.26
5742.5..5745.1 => 35.3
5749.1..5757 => 39.78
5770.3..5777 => 35.39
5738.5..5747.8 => 36.13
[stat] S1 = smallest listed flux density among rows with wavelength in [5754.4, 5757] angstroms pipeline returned 31.5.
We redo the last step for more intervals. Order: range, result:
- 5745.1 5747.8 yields 28.21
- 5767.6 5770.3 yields 24.92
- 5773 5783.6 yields 28.94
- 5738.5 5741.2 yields 30.51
